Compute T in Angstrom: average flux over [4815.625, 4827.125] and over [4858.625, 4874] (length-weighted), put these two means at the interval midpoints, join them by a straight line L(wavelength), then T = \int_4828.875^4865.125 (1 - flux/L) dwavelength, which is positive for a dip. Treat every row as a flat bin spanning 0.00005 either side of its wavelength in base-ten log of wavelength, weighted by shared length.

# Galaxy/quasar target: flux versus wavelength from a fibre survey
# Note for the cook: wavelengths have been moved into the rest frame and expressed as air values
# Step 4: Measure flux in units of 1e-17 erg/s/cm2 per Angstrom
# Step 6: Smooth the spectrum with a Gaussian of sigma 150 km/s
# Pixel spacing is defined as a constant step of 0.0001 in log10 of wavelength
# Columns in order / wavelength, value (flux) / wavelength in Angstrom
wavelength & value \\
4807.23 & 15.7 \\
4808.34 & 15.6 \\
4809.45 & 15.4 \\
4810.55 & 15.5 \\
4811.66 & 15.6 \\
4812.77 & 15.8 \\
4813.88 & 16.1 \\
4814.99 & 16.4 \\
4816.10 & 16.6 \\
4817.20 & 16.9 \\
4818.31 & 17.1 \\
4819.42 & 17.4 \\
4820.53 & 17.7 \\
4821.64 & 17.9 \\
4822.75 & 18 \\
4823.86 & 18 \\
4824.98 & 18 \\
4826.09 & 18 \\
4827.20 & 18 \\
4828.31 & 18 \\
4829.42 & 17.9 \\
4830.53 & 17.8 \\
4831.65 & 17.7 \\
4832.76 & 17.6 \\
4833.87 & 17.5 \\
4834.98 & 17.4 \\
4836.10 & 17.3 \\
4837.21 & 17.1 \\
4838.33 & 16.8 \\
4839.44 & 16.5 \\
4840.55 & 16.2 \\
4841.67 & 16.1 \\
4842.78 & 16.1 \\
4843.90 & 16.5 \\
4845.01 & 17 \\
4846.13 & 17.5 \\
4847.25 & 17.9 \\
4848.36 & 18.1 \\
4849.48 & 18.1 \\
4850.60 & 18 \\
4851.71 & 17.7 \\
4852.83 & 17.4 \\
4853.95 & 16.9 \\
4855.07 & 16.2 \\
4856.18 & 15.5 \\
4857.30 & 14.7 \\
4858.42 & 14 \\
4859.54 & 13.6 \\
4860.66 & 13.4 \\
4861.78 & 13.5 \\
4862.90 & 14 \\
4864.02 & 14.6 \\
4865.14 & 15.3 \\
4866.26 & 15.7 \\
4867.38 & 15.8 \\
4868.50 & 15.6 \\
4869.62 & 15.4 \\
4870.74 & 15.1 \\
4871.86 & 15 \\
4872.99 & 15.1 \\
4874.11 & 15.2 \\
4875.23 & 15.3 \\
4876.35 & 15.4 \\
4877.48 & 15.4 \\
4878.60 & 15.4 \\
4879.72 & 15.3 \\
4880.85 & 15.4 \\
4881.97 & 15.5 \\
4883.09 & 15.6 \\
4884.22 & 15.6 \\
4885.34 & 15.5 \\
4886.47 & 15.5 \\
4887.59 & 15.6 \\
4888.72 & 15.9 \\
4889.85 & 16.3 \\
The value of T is -1.0 Angstrom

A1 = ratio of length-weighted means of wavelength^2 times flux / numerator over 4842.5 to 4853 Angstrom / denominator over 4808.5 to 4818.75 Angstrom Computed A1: 1.10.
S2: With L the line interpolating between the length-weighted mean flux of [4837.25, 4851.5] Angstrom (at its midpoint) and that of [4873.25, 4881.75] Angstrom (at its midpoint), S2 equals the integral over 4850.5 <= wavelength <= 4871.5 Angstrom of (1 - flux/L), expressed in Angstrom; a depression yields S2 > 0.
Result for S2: 1.2 Angstrom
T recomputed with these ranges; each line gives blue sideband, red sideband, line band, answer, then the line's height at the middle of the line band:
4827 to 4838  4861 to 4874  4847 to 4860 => -0.4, 16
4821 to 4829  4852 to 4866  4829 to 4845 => -0.1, 16.9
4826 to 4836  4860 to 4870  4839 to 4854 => -0.7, 16.4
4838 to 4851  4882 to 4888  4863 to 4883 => 0.9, 16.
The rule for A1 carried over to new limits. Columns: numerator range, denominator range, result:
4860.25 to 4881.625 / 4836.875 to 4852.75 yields 0.89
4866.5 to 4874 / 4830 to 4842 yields 0.91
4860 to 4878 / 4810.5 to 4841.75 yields 0.89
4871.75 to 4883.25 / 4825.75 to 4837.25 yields 0.88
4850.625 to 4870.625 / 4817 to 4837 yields 0.88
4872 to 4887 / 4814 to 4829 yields 0.90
